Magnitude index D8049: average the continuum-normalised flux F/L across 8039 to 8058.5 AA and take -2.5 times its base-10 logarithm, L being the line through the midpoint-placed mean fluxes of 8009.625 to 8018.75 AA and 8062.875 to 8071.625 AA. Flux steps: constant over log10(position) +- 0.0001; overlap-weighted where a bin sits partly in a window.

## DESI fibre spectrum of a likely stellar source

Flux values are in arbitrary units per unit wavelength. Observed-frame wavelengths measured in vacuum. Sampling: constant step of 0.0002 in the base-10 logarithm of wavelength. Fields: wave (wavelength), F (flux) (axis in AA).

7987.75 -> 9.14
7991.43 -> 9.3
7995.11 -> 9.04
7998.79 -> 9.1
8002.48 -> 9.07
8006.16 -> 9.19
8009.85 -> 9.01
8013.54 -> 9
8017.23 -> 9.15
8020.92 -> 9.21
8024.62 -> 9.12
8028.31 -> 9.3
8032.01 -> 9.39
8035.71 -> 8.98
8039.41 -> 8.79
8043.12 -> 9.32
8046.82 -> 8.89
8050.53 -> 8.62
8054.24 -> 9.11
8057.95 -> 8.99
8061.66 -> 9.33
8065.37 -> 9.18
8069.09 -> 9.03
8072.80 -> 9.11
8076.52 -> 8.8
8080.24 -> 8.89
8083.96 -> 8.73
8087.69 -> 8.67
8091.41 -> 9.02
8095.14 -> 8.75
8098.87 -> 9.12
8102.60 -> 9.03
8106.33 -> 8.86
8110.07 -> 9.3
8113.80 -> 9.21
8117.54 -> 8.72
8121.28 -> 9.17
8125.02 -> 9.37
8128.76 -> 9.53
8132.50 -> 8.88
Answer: 0.02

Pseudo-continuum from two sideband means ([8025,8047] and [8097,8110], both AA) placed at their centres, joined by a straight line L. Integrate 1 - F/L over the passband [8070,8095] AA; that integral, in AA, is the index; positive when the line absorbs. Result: 0.6 AA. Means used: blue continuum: 9.13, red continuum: 9.04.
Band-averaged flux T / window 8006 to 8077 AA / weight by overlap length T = 9.08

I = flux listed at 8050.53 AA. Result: 8.62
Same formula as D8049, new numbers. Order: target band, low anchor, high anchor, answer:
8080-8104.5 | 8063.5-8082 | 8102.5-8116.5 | 0.02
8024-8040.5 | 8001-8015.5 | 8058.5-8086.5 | -0.01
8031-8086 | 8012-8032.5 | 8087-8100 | 0.00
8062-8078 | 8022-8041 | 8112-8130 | 0.01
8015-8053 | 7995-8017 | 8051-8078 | 0.00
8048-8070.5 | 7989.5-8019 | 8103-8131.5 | 0.01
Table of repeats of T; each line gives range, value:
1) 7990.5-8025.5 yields 9.11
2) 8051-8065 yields 9.1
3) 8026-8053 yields 9.04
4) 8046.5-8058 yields 8.89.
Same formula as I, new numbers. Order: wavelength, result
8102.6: 9.03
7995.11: 9.04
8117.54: 8.72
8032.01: 9.39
